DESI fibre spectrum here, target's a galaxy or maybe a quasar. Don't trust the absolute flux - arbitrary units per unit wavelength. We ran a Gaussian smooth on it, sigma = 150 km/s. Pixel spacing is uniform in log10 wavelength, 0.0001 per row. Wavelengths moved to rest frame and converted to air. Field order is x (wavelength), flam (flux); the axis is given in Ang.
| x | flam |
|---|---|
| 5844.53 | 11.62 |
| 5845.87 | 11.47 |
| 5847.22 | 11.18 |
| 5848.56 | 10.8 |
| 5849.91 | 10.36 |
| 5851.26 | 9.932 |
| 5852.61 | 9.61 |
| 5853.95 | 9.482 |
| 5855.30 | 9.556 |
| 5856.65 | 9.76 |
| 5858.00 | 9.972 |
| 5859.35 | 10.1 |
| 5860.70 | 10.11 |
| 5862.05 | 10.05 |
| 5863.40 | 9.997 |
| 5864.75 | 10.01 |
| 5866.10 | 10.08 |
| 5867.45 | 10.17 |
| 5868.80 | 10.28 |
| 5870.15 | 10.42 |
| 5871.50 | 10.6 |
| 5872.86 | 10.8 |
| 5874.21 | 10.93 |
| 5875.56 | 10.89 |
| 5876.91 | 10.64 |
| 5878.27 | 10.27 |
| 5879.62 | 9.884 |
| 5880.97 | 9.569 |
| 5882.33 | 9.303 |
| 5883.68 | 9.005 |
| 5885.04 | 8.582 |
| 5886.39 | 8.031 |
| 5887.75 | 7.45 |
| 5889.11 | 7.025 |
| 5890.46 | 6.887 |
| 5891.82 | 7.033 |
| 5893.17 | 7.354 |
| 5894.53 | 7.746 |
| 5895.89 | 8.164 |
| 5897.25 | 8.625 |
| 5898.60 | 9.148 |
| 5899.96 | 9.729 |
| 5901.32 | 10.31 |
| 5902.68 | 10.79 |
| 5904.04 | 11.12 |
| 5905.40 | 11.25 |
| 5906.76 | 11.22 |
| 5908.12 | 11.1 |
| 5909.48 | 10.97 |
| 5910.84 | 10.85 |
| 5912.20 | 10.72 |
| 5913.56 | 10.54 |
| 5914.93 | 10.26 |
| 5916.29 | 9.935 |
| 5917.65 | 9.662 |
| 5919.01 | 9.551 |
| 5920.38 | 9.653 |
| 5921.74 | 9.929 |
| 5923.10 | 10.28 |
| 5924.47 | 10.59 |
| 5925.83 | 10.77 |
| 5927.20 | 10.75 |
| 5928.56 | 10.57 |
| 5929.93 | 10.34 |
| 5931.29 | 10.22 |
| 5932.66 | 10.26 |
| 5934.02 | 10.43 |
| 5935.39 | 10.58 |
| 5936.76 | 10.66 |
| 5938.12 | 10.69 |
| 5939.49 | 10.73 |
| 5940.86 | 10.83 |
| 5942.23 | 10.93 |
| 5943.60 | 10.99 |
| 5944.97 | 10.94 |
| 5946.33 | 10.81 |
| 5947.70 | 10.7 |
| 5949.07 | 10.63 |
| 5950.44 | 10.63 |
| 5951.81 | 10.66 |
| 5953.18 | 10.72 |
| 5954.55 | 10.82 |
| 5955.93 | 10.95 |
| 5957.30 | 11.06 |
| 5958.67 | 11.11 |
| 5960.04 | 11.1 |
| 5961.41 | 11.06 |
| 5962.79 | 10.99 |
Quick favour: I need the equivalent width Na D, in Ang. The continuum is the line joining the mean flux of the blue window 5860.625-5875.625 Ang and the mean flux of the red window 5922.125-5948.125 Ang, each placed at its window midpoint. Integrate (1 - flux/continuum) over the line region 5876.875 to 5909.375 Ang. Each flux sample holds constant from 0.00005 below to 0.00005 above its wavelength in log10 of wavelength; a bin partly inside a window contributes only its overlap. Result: 4.0 Ang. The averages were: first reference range 10.4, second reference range 10.6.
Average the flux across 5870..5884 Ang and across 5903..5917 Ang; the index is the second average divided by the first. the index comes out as 1.05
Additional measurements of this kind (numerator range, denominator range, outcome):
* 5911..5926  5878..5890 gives 1.17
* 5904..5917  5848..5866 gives 1.08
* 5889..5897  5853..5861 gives 0.76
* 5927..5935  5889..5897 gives 1.40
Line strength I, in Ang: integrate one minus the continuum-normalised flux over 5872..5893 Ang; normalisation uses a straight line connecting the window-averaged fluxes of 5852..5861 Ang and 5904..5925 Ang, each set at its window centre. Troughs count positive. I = 2.1 Ang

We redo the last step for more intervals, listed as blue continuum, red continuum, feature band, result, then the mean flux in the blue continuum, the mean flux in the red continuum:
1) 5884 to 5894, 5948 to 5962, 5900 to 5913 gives -3.78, 7.54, 10.9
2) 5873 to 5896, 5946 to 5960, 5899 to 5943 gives -2.81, 8.81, 10.8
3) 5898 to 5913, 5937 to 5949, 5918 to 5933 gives 0.69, 10.7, 10.8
